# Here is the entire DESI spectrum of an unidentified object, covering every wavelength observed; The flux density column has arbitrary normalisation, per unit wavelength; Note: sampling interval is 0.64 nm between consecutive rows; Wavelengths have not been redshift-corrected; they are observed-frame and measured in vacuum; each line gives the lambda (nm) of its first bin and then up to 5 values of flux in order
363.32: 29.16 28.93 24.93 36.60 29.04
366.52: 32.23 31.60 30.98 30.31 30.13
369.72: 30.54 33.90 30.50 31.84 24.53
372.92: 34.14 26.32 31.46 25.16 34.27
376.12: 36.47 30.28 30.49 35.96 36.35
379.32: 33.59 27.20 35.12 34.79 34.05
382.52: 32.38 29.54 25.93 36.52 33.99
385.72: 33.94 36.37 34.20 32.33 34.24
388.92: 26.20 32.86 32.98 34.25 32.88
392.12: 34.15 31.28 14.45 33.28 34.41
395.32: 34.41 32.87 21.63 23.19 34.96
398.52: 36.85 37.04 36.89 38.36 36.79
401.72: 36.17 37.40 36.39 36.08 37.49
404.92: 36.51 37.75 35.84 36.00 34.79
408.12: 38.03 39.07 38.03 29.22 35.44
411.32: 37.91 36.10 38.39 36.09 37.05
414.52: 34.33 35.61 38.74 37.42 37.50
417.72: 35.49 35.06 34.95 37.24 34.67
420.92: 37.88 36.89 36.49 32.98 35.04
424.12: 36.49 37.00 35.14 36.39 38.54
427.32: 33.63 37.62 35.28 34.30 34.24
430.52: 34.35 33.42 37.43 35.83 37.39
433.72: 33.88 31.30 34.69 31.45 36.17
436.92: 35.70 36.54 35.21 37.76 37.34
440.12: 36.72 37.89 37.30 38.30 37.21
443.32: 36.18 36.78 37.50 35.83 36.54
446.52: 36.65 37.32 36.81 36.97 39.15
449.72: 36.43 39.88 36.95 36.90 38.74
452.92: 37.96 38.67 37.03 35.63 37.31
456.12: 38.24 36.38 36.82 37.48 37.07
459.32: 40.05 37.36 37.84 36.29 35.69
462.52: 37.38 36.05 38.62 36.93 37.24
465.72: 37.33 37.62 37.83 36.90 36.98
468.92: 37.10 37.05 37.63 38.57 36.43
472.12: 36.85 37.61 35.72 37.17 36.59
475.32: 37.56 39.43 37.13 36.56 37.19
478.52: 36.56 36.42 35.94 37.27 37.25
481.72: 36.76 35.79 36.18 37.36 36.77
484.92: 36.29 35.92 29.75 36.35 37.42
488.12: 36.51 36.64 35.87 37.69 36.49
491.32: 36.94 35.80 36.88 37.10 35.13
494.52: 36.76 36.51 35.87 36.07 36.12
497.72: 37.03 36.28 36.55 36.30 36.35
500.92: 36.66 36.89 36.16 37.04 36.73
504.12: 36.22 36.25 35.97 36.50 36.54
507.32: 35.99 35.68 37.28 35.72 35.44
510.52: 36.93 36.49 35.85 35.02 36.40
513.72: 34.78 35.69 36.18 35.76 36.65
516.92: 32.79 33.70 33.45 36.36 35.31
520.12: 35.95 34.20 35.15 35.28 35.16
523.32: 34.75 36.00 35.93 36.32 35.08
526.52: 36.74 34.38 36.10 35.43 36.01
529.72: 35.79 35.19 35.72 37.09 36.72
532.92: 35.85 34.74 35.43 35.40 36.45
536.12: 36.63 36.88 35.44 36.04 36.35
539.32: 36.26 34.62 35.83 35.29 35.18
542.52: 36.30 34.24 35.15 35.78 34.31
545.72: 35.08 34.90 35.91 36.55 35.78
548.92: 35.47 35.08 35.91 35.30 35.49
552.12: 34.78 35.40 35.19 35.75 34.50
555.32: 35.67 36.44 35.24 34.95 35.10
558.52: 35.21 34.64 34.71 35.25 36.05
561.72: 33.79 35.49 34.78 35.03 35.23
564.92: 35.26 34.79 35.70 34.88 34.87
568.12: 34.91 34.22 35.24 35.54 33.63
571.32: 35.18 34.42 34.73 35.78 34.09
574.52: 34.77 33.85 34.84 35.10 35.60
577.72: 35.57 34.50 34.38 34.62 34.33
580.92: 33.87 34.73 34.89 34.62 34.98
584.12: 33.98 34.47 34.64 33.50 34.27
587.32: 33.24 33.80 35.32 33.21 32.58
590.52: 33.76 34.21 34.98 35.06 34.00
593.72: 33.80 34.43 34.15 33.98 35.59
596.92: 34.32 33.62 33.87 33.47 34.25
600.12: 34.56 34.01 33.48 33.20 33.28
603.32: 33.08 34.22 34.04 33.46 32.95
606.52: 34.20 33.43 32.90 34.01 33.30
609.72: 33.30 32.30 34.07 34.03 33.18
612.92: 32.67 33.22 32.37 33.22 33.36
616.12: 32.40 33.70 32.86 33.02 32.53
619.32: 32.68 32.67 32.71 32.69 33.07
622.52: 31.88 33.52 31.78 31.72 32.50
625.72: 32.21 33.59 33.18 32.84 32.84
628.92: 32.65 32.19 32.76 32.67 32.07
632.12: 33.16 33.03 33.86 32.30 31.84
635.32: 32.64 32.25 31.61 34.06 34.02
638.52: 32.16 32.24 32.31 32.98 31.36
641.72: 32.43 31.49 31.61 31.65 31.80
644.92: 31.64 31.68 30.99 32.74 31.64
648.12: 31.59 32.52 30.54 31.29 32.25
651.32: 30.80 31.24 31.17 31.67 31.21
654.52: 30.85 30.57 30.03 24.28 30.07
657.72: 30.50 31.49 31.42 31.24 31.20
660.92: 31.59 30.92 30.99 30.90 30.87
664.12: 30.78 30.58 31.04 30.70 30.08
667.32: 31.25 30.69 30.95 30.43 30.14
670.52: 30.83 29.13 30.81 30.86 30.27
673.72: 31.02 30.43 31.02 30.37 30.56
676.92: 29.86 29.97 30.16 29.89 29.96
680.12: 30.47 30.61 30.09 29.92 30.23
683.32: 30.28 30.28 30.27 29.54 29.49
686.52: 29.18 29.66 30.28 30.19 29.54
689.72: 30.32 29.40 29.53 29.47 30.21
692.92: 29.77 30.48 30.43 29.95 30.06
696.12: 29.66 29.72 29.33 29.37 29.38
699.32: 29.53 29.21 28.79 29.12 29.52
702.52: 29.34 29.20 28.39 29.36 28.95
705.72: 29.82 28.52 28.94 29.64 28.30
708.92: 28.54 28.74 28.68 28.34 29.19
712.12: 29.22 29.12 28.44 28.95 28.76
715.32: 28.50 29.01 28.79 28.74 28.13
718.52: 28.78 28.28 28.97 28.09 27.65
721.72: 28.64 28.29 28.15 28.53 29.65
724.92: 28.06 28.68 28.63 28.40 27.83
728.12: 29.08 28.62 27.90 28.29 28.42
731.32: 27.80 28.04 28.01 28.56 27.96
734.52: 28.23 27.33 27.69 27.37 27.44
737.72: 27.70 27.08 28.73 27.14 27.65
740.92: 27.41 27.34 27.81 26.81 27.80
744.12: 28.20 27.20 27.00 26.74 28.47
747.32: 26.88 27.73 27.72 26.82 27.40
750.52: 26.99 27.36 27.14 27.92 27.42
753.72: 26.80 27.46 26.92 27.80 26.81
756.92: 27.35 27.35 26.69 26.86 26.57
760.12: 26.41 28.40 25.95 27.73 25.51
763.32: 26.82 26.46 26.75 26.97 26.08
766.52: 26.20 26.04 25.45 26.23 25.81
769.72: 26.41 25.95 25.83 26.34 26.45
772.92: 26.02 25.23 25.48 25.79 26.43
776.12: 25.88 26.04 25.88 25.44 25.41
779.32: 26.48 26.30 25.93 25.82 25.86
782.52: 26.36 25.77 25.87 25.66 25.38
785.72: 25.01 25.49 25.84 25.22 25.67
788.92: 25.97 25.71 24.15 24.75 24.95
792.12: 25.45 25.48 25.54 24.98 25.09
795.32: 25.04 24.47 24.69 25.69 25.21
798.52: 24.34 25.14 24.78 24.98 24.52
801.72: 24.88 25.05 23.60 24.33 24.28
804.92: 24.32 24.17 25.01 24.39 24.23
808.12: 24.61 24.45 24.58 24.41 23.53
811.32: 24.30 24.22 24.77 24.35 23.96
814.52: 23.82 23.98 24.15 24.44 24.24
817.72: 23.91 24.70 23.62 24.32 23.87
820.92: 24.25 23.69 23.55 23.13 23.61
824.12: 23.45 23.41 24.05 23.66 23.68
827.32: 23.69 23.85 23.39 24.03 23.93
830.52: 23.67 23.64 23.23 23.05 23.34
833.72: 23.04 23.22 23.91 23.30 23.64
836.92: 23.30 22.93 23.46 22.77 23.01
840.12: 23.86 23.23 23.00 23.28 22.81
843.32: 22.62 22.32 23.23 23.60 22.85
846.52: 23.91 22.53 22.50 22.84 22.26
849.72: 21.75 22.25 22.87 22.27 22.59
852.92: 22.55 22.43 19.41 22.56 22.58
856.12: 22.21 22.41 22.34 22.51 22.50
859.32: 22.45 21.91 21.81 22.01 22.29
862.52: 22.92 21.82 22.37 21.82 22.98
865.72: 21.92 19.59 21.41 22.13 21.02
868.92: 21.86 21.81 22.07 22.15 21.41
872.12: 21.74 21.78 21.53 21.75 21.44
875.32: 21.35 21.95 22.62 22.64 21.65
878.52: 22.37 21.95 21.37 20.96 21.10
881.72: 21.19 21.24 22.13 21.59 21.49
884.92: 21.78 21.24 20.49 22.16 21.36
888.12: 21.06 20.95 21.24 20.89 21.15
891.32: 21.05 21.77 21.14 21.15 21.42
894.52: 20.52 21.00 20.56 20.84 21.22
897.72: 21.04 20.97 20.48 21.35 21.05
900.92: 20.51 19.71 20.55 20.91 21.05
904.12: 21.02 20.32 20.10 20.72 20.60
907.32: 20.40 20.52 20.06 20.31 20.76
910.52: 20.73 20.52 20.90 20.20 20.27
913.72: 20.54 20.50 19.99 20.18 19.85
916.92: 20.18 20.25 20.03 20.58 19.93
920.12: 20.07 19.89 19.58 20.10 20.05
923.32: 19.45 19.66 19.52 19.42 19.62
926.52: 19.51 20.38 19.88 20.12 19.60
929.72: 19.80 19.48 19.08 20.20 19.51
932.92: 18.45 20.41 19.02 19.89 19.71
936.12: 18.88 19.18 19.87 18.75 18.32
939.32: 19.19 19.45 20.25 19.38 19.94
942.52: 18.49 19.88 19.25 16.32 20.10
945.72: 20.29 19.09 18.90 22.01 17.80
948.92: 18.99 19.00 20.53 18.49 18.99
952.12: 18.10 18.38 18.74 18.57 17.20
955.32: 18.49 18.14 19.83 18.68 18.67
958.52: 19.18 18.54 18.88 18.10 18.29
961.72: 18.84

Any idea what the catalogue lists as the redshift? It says 0.00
